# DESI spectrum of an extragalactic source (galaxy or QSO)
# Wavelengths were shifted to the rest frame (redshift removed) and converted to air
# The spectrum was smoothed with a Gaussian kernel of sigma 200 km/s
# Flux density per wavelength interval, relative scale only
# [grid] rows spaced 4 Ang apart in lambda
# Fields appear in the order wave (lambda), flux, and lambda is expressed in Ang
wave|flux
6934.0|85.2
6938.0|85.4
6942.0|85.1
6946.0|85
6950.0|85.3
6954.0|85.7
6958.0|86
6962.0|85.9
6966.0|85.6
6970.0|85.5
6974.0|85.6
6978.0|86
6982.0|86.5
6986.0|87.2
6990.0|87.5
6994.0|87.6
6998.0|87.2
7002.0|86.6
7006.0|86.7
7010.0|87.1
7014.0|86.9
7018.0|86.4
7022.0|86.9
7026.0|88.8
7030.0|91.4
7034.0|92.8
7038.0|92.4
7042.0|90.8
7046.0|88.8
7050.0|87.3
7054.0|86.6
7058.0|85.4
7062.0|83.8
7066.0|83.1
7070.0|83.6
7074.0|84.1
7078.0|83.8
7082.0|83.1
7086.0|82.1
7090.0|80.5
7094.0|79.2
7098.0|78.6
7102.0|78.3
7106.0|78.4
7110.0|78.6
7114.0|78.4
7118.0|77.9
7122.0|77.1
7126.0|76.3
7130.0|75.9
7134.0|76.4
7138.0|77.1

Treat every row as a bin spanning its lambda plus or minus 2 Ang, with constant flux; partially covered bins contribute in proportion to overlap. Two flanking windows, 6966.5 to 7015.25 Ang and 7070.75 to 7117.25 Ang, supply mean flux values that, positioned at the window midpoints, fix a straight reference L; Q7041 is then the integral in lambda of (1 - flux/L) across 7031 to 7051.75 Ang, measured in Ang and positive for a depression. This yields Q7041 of -1.7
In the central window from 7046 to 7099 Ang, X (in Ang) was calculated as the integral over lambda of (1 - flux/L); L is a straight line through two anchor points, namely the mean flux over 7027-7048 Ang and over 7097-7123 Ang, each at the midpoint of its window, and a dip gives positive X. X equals 0.9 Ang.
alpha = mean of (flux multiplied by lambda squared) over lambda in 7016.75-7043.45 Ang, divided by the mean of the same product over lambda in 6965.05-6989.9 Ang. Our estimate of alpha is 1.06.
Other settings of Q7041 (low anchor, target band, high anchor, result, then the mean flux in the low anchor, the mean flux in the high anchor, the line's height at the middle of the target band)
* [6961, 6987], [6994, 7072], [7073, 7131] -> -4.2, 86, 79.5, 83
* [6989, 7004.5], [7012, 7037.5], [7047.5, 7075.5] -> -0.8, 87.2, 84.9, 86.2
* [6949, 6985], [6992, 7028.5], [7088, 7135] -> -1.6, 85.8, 78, 83.5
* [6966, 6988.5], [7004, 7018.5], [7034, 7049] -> 0.3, 86.1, 90.7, 88.6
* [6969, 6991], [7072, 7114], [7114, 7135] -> -0.8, 86.4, 76.9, 79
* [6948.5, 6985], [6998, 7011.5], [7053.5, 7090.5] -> -0.3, 85.8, 83.6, 85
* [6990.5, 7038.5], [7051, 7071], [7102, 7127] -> -0.3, 88.2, 77.9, 83.4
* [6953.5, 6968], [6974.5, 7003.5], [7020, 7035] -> 0.2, 85.8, 89.8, 87.5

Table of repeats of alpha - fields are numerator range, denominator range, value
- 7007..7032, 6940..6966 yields 1.05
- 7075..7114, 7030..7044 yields 0.89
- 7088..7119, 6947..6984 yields 0.96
